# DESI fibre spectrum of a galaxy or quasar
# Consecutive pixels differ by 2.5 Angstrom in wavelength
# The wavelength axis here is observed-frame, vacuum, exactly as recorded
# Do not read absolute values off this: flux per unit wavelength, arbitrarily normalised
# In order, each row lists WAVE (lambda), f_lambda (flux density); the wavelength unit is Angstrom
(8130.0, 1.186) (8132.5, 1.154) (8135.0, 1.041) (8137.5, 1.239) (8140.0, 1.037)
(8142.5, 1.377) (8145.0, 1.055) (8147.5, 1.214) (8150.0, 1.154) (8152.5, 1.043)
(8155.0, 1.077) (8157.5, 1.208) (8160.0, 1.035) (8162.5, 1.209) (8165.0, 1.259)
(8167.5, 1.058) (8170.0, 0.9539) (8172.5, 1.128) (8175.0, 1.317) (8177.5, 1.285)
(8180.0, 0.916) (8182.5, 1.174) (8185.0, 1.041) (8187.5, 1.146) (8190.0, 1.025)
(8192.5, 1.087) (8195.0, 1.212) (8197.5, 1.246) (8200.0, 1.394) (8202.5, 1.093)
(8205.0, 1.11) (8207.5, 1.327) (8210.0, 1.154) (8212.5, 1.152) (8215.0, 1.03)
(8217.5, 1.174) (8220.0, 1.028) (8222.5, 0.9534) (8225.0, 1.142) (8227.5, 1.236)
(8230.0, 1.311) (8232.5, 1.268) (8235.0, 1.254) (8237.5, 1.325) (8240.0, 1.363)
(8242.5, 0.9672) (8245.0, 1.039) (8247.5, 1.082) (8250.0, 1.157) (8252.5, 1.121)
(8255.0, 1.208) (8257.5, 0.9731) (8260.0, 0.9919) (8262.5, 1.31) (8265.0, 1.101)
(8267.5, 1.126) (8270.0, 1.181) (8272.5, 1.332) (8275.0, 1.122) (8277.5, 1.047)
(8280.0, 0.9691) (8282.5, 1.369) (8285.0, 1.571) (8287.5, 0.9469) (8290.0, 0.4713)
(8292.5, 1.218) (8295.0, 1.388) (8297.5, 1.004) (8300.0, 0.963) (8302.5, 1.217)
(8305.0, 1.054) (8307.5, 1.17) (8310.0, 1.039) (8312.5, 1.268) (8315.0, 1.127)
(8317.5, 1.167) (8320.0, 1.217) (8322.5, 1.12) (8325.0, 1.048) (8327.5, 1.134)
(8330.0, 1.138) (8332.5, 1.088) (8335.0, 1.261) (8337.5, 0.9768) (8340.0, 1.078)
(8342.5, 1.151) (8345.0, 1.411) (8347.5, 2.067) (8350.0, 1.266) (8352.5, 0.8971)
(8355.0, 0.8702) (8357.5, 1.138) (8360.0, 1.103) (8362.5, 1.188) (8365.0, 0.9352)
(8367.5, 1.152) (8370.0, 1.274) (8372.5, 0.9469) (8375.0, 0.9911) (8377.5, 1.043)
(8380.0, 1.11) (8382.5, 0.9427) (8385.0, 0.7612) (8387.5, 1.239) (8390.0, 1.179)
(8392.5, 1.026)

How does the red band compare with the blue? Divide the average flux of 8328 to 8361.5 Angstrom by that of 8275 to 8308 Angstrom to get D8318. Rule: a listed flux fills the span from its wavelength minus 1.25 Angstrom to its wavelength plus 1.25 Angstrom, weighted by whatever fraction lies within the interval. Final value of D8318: 1.1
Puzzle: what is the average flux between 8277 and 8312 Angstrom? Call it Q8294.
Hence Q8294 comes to 1.11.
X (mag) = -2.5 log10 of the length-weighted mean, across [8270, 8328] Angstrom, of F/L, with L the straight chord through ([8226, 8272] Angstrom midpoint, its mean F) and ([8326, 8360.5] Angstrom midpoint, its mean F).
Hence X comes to 0.05 mag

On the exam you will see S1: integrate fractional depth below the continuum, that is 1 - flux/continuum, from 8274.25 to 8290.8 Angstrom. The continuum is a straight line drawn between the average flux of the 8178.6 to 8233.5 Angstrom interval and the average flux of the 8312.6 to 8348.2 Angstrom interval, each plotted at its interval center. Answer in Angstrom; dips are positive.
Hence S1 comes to 1.3 Angstrom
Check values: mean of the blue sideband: 1.15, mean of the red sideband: 1.2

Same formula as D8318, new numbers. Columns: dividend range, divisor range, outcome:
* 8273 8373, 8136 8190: 1.01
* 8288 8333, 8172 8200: 0.95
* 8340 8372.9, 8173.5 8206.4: 1.02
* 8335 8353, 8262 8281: 1.12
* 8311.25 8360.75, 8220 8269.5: 1.02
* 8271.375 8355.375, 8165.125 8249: 1.00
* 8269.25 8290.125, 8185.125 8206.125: 0.99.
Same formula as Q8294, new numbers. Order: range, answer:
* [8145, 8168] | 1.14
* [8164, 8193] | 1.12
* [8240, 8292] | 1.11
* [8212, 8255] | 1.15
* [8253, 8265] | 1.12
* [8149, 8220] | 1.14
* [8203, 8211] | 1.19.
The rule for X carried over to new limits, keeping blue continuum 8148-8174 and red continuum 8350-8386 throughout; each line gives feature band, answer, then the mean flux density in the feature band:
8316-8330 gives -0.08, 1.14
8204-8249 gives -0.07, 1.16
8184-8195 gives 0.01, 1.09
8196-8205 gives -0.11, 1.22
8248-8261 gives -0.01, 1.09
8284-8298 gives -0.03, 1.1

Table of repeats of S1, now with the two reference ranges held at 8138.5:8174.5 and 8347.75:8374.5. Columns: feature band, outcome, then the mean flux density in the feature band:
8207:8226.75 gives 0.2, 1.12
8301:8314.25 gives -0.3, 1.15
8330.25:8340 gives 0.1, 1.11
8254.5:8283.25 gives -0.4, 1.14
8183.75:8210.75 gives -0.9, 1.17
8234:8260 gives -0.4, 1.14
